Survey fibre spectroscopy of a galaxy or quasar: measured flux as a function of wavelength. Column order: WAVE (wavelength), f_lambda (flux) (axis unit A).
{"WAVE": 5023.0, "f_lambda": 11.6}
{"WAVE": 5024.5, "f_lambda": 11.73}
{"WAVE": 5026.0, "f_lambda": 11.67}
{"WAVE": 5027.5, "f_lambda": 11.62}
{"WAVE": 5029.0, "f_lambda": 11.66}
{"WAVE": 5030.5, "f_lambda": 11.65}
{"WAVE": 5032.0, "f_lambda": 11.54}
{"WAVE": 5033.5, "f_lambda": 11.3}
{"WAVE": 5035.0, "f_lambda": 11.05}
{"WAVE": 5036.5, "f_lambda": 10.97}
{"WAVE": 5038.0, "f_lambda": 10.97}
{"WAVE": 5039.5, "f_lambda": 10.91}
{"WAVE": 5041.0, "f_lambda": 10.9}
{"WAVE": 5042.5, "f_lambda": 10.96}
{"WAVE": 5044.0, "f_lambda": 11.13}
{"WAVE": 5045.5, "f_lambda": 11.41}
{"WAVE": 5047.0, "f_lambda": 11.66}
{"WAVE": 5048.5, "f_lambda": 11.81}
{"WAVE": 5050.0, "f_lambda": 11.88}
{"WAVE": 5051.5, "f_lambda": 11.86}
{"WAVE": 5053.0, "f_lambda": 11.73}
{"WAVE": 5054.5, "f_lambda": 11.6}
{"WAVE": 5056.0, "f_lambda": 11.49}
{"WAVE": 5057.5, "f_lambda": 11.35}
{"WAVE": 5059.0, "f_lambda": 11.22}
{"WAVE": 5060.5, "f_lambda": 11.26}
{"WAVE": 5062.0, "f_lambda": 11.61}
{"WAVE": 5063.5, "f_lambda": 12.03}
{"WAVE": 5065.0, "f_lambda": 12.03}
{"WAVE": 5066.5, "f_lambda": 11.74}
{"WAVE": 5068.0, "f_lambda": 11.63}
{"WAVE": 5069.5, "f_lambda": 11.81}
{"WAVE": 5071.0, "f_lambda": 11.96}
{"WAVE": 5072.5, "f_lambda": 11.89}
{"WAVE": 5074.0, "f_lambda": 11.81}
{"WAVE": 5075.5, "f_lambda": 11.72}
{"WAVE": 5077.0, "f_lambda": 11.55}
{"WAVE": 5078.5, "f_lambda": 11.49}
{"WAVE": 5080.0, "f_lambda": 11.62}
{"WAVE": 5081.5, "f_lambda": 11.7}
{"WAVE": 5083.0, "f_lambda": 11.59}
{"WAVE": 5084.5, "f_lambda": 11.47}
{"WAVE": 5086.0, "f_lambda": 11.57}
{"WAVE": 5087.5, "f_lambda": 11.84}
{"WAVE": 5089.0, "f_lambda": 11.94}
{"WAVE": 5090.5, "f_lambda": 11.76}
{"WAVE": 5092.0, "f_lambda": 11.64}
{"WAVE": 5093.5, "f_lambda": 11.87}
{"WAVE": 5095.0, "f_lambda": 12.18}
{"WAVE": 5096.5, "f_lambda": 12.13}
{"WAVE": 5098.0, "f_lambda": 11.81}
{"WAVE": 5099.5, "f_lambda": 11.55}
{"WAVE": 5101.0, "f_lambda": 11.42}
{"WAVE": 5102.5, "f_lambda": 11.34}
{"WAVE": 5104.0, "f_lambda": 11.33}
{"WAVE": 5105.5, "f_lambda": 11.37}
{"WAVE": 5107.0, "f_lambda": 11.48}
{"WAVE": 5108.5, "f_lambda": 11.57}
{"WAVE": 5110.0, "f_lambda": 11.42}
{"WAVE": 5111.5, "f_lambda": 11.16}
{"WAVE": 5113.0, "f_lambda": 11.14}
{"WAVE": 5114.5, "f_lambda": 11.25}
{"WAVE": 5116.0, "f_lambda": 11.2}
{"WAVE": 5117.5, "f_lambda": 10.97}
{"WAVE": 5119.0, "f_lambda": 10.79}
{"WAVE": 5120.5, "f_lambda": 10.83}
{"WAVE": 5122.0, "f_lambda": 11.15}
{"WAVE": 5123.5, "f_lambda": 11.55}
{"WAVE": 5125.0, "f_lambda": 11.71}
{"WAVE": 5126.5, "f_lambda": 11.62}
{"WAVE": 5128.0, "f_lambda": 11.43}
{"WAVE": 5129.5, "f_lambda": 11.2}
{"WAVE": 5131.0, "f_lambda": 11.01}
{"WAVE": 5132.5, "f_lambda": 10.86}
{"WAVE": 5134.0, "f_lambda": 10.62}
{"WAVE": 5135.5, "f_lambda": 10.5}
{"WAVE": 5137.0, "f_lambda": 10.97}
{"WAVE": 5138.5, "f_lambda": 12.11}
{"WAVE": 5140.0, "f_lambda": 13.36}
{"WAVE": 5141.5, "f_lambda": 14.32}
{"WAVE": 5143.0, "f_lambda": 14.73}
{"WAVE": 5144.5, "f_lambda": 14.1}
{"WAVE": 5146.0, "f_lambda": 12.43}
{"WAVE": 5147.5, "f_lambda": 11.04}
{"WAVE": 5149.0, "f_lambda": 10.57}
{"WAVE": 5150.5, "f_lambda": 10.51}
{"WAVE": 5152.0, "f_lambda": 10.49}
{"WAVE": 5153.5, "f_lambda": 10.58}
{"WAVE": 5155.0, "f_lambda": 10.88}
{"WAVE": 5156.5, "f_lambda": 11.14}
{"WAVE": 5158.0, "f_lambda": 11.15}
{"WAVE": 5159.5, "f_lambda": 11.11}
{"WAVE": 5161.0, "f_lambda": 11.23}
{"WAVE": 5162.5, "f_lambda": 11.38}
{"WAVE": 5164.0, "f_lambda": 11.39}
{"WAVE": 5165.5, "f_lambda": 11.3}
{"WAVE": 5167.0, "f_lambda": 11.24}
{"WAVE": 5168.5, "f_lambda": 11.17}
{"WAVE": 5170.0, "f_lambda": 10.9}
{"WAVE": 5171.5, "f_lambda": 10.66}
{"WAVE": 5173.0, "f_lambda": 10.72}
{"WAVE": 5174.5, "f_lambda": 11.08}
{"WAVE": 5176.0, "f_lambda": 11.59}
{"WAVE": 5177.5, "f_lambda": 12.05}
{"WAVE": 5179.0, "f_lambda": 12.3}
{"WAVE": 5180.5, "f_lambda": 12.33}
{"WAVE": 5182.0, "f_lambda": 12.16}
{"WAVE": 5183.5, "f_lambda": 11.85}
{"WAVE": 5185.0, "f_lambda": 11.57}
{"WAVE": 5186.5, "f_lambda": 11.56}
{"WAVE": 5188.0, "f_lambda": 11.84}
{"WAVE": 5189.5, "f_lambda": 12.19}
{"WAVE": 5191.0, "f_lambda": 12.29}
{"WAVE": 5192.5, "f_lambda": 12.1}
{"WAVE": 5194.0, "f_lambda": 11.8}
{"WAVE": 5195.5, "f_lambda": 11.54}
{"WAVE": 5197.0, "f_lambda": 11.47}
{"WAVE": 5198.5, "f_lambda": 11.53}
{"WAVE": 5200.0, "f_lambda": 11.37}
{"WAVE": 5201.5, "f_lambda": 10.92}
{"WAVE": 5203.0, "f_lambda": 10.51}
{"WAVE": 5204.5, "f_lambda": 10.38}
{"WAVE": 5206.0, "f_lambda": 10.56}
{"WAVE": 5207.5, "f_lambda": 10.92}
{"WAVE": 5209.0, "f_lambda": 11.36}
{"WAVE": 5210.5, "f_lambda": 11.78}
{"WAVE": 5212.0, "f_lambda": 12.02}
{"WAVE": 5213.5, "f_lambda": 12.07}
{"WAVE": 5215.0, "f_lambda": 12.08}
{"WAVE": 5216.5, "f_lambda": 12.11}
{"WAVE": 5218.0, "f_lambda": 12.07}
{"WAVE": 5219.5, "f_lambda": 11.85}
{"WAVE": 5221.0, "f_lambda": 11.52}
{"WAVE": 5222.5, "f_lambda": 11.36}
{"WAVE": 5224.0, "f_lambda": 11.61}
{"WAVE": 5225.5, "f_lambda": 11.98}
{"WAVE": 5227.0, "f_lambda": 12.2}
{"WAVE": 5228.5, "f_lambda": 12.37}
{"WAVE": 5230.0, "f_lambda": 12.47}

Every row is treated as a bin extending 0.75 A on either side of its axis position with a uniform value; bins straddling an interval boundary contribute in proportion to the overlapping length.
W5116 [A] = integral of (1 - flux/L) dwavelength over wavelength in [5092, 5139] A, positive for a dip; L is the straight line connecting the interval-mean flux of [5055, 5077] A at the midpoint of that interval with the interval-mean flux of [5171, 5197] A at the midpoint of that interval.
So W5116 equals 1.5 A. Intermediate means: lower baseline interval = 11.7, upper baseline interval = 11.7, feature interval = 11.3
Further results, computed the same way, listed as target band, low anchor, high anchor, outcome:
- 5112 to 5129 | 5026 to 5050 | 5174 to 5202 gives 0.5 A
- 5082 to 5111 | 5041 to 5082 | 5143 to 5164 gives -0.3 A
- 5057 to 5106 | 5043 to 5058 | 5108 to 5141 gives -0.9 A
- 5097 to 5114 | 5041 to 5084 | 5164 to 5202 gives 0.3 A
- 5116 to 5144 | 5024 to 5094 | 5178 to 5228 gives -0.1 A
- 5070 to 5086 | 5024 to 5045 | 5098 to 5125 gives -0.5 A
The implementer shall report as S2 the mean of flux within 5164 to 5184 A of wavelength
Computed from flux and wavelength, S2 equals 11.5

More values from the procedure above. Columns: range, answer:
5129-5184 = 11.5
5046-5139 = 11.5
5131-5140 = 11.2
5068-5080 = 11.7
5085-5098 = 11.9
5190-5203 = 11.6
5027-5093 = 11.6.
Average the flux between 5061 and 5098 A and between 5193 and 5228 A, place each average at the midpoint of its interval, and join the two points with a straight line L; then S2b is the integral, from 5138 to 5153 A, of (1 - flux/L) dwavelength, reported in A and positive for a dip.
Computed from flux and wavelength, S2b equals -0.89 A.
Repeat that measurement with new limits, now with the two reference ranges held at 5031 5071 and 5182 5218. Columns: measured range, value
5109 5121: 0.42 A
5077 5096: -0.38 A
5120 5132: 0.22 A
